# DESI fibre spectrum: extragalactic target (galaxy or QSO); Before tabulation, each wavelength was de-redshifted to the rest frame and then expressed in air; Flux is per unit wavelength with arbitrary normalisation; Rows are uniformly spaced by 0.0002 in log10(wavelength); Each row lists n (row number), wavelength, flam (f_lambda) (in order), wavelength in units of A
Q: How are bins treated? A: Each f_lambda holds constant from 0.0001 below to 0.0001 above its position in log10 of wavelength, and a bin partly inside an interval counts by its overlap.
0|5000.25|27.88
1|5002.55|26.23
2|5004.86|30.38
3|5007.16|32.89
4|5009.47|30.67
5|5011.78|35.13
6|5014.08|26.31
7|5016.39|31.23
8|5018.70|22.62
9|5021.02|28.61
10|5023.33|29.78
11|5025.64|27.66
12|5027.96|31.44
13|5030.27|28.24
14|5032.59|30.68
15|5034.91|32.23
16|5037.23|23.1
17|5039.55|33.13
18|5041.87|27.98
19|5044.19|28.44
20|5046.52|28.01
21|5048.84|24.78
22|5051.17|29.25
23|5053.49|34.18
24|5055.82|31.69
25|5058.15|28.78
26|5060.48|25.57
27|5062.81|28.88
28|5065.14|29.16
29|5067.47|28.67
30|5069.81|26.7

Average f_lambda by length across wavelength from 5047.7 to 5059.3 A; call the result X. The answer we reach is 29.7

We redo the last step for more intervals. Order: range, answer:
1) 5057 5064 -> 27.8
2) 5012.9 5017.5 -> 28.8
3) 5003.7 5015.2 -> 31.1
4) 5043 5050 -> 27.1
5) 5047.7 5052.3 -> 27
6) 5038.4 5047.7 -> 29.4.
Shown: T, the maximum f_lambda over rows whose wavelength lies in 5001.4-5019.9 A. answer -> 35.13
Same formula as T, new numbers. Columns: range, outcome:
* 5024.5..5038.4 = 32.23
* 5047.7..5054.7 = 34.18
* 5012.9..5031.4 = 31.44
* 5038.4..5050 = 33.13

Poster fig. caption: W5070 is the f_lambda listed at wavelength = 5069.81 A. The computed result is 26.7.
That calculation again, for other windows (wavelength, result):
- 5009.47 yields 30.67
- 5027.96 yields 31.44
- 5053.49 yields 34.18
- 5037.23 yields 23.1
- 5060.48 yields 25.57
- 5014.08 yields 26.31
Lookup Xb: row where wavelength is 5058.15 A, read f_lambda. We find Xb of 28.78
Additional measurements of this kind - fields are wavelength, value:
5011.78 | 35.13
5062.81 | 28.88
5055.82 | 31.69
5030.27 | 28.24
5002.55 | 26.23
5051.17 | 29.25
